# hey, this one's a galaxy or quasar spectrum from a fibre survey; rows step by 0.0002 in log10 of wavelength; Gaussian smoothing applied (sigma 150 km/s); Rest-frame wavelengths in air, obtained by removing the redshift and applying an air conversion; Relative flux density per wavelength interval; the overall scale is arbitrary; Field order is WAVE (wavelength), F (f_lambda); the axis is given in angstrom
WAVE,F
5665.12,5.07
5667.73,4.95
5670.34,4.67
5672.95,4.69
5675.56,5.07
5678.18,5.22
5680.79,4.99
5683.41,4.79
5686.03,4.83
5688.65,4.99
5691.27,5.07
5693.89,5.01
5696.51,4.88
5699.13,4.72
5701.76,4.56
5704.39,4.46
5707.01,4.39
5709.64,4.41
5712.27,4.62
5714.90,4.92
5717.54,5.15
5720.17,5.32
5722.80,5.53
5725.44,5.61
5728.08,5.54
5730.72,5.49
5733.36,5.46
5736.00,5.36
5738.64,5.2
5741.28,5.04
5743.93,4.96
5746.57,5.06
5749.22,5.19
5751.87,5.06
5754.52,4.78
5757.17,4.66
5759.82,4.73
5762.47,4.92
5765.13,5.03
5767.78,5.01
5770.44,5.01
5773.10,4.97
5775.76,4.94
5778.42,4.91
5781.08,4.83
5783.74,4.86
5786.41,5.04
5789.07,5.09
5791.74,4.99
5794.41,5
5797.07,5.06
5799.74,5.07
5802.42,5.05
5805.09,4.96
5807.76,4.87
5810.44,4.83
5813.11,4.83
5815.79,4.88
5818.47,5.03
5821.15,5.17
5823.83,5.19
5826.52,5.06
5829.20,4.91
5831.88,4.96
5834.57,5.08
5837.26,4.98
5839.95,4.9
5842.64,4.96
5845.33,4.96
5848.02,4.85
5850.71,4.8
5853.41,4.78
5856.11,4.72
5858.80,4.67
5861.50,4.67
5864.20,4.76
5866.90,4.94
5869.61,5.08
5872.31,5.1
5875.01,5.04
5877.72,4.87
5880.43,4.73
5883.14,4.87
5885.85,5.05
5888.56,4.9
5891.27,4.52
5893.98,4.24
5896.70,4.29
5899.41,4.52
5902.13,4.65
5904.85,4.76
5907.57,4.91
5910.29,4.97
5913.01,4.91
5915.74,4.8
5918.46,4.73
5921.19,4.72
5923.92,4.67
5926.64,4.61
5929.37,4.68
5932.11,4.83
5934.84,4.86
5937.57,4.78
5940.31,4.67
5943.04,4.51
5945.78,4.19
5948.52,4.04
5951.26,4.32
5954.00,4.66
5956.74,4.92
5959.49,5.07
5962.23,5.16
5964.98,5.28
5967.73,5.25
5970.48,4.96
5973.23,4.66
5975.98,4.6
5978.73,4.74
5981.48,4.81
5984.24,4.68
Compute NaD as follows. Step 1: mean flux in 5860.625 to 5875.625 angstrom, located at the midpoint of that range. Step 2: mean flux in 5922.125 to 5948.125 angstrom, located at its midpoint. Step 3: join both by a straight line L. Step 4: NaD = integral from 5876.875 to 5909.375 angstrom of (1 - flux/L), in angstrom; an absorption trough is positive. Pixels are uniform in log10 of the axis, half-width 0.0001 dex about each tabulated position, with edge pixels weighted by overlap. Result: 0.85 angstrom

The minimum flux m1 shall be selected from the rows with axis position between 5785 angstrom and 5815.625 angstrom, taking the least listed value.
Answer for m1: 4.83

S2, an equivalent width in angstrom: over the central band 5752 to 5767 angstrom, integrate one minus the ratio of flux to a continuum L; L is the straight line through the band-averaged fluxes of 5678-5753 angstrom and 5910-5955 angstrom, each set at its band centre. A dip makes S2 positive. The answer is 0.30 angstrom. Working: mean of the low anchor 5.03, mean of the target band 4.85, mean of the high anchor 4.64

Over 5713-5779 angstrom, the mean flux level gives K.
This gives 5.11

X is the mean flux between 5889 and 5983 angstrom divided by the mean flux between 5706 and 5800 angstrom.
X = 0.9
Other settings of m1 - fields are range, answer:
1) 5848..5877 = 4.67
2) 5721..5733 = 5.49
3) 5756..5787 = 4.66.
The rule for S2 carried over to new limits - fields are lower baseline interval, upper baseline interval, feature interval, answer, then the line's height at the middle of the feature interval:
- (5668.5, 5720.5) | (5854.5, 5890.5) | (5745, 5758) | -0.3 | 4.84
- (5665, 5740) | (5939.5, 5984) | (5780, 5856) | -1.2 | 4.88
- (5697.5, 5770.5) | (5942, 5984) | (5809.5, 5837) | -0.5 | 4.9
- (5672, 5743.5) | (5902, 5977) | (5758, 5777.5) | 0.0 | 4.95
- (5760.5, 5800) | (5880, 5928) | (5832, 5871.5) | -0.4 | 4.82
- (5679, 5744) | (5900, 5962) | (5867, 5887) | -0.8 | 4.78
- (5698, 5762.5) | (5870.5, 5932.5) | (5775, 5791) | -0.1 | 4.93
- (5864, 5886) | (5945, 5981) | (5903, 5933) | 0.5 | 4.86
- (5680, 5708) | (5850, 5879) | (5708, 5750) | -3.2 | 4.8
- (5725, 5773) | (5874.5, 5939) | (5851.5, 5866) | 0.4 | 4.85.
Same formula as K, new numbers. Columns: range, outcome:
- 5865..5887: 4.95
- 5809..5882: 4.92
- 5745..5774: 4.95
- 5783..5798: 5.01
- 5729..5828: 5.02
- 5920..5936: 4.73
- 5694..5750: 5.04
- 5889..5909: 4.57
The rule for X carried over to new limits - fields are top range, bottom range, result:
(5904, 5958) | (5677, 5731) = 0.94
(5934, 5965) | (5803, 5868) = 0.95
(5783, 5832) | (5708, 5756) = 0.97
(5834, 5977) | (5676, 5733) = 0.96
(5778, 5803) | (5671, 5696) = 1.01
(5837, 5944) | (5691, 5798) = 0.96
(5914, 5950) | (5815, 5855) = 0.93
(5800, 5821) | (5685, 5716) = 1.04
